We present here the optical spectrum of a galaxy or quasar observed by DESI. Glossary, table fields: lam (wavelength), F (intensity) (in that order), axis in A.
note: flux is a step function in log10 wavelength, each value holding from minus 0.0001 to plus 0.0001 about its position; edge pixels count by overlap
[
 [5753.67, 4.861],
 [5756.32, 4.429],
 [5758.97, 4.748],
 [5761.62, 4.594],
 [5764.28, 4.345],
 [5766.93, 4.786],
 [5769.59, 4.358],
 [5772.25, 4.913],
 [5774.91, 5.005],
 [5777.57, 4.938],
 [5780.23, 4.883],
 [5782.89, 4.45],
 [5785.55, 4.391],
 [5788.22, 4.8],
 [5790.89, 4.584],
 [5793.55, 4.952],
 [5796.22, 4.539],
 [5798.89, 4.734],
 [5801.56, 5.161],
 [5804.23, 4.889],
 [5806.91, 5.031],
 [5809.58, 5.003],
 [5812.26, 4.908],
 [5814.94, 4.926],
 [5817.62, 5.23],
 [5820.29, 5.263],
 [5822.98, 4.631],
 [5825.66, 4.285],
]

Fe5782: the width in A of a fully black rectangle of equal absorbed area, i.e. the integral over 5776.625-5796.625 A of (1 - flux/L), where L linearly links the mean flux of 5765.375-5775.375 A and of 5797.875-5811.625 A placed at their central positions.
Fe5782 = 0.6 A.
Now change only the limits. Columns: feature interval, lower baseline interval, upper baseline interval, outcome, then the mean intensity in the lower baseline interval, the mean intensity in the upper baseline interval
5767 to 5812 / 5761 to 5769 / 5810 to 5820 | 0.0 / 4.55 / 5.05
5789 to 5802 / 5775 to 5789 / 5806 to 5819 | 0.2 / 4.72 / 5.02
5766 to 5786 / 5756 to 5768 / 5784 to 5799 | -0.5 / 4.59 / 4.66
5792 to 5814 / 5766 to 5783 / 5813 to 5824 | 0.2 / 4.78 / 5.02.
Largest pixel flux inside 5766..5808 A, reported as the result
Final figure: 5.161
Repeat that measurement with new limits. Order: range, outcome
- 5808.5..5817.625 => 5.23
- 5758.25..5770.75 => 4.786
